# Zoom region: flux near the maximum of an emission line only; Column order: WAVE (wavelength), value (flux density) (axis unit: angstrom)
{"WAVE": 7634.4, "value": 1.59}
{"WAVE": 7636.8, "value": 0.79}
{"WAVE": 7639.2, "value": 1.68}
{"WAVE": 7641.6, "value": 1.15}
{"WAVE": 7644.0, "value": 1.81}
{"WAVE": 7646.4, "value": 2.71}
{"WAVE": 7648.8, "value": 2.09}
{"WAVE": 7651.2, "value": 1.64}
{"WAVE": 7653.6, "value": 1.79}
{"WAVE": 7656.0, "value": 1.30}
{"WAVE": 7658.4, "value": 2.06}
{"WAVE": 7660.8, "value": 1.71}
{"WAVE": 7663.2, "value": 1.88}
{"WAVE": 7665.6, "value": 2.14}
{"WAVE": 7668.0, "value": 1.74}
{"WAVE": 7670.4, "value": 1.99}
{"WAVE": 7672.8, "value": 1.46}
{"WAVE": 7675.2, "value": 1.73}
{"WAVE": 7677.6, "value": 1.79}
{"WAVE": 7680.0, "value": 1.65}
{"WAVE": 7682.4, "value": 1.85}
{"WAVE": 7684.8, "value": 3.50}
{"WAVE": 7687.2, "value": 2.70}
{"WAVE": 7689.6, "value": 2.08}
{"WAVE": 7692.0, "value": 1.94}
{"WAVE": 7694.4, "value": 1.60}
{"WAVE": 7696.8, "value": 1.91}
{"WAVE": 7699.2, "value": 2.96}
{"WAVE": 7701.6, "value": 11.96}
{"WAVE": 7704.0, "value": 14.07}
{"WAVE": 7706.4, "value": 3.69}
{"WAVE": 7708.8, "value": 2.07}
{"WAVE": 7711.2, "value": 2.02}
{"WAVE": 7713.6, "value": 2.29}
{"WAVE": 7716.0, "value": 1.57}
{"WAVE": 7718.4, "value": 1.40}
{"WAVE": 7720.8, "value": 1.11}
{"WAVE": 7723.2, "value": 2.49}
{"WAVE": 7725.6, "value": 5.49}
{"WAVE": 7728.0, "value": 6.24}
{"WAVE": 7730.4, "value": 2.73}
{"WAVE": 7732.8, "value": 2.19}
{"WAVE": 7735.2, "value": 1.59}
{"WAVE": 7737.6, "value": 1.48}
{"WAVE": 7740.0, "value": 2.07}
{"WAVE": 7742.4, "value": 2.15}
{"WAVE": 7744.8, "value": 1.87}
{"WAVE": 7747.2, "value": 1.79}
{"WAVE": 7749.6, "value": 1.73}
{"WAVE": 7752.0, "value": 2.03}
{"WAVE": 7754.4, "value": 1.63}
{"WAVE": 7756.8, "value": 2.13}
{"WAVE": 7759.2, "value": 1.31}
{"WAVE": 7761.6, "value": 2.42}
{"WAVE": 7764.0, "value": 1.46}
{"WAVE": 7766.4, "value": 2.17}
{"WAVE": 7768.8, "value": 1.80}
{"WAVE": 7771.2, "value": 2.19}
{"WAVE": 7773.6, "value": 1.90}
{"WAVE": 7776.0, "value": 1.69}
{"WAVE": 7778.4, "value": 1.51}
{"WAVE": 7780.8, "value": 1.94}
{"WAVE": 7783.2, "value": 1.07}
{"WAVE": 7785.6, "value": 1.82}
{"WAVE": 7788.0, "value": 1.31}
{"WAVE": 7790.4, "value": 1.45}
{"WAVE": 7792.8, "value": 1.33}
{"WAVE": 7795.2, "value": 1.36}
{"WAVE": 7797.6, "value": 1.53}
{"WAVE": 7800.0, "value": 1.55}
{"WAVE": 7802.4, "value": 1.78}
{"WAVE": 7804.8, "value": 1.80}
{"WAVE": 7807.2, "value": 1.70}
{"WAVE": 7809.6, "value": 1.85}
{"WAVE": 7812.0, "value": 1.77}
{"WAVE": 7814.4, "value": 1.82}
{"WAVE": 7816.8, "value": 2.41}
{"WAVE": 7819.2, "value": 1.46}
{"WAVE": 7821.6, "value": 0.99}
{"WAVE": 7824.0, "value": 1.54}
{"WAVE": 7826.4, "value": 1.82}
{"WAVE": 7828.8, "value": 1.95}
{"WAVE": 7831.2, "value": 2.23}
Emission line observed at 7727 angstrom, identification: [N II]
